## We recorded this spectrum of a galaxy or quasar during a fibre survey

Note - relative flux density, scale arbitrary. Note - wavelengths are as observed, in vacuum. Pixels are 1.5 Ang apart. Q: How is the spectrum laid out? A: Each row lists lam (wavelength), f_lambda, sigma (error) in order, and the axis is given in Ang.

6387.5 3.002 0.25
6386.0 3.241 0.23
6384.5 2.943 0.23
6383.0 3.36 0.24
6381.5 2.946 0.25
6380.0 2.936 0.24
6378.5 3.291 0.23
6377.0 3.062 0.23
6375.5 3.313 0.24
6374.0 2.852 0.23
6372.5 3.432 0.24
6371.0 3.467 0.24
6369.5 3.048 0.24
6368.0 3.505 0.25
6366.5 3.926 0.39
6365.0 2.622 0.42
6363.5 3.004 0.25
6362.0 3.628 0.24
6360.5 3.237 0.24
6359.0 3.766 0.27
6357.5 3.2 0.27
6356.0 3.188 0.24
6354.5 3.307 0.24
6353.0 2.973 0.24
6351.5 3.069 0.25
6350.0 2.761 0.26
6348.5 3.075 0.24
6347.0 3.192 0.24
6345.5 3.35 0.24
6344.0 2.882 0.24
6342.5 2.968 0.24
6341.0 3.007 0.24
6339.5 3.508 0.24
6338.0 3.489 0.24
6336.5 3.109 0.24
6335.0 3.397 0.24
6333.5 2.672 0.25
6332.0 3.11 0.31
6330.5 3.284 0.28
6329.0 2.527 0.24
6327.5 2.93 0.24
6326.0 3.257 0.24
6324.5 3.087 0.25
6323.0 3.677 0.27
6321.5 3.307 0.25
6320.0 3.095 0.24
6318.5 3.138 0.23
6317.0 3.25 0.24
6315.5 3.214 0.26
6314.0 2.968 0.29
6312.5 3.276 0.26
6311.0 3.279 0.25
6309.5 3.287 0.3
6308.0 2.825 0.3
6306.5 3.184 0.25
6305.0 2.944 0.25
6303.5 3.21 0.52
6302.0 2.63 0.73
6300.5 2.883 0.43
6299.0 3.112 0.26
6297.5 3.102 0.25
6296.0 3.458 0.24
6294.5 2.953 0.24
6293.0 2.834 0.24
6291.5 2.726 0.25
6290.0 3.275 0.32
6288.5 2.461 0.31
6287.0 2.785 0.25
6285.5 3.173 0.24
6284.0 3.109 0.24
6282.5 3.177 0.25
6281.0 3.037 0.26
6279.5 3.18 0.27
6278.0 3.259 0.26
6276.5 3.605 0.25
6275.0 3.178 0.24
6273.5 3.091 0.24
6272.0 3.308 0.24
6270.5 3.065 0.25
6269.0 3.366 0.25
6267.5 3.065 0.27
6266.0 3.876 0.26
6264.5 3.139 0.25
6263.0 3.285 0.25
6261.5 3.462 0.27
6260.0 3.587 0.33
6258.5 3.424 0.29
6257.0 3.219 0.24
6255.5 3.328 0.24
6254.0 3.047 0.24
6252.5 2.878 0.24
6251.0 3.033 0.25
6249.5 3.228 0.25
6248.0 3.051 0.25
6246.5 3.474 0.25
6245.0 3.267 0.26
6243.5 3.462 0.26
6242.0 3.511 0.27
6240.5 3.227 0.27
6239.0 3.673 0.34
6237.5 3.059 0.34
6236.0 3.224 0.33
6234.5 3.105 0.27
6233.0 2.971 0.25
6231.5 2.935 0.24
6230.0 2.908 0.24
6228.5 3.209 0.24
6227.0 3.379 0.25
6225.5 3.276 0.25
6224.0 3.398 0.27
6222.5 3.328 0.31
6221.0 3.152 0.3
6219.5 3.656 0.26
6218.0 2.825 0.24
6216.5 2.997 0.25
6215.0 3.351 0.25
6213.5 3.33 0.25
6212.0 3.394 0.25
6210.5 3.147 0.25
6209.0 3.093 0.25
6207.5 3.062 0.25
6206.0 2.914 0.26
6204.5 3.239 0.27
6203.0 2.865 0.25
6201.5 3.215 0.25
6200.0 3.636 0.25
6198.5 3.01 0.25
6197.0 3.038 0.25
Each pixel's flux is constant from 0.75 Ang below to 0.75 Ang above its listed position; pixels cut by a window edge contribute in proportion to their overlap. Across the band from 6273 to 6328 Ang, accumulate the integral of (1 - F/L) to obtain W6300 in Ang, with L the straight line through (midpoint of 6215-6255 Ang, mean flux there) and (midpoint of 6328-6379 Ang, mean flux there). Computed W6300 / 1.46 Ang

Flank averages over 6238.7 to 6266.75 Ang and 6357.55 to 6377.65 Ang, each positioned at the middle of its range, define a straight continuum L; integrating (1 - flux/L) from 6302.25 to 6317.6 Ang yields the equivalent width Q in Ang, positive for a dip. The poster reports 0.8 Ang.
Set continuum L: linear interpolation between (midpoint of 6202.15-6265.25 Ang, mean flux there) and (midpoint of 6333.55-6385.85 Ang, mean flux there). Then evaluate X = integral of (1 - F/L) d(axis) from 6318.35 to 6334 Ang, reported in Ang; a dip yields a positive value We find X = 0.5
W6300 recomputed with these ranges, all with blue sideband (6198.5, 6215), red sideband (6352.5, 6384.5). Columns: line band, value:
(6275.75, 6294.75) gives 1.0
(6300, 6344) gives 1.4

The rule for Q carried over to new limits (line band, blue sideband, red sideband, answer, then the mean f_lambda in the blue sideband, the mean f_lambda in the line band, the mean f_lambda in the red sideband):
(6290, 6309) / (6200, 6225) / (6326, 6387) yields 1.0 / 3.2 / 3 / 3.16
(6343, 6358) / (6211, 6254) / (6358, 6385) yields 0.7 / 3.22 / 3.1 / 3.24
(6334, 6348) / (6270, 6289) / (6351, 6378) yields 0.1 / 3.12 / 3.2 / 3.26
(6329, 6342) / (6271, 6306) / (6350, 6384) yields 0.0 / 3.07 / 3.15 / 3.22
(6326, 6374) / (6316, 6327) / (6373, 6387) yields 0.0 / 3.25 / 3.18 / 3.11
